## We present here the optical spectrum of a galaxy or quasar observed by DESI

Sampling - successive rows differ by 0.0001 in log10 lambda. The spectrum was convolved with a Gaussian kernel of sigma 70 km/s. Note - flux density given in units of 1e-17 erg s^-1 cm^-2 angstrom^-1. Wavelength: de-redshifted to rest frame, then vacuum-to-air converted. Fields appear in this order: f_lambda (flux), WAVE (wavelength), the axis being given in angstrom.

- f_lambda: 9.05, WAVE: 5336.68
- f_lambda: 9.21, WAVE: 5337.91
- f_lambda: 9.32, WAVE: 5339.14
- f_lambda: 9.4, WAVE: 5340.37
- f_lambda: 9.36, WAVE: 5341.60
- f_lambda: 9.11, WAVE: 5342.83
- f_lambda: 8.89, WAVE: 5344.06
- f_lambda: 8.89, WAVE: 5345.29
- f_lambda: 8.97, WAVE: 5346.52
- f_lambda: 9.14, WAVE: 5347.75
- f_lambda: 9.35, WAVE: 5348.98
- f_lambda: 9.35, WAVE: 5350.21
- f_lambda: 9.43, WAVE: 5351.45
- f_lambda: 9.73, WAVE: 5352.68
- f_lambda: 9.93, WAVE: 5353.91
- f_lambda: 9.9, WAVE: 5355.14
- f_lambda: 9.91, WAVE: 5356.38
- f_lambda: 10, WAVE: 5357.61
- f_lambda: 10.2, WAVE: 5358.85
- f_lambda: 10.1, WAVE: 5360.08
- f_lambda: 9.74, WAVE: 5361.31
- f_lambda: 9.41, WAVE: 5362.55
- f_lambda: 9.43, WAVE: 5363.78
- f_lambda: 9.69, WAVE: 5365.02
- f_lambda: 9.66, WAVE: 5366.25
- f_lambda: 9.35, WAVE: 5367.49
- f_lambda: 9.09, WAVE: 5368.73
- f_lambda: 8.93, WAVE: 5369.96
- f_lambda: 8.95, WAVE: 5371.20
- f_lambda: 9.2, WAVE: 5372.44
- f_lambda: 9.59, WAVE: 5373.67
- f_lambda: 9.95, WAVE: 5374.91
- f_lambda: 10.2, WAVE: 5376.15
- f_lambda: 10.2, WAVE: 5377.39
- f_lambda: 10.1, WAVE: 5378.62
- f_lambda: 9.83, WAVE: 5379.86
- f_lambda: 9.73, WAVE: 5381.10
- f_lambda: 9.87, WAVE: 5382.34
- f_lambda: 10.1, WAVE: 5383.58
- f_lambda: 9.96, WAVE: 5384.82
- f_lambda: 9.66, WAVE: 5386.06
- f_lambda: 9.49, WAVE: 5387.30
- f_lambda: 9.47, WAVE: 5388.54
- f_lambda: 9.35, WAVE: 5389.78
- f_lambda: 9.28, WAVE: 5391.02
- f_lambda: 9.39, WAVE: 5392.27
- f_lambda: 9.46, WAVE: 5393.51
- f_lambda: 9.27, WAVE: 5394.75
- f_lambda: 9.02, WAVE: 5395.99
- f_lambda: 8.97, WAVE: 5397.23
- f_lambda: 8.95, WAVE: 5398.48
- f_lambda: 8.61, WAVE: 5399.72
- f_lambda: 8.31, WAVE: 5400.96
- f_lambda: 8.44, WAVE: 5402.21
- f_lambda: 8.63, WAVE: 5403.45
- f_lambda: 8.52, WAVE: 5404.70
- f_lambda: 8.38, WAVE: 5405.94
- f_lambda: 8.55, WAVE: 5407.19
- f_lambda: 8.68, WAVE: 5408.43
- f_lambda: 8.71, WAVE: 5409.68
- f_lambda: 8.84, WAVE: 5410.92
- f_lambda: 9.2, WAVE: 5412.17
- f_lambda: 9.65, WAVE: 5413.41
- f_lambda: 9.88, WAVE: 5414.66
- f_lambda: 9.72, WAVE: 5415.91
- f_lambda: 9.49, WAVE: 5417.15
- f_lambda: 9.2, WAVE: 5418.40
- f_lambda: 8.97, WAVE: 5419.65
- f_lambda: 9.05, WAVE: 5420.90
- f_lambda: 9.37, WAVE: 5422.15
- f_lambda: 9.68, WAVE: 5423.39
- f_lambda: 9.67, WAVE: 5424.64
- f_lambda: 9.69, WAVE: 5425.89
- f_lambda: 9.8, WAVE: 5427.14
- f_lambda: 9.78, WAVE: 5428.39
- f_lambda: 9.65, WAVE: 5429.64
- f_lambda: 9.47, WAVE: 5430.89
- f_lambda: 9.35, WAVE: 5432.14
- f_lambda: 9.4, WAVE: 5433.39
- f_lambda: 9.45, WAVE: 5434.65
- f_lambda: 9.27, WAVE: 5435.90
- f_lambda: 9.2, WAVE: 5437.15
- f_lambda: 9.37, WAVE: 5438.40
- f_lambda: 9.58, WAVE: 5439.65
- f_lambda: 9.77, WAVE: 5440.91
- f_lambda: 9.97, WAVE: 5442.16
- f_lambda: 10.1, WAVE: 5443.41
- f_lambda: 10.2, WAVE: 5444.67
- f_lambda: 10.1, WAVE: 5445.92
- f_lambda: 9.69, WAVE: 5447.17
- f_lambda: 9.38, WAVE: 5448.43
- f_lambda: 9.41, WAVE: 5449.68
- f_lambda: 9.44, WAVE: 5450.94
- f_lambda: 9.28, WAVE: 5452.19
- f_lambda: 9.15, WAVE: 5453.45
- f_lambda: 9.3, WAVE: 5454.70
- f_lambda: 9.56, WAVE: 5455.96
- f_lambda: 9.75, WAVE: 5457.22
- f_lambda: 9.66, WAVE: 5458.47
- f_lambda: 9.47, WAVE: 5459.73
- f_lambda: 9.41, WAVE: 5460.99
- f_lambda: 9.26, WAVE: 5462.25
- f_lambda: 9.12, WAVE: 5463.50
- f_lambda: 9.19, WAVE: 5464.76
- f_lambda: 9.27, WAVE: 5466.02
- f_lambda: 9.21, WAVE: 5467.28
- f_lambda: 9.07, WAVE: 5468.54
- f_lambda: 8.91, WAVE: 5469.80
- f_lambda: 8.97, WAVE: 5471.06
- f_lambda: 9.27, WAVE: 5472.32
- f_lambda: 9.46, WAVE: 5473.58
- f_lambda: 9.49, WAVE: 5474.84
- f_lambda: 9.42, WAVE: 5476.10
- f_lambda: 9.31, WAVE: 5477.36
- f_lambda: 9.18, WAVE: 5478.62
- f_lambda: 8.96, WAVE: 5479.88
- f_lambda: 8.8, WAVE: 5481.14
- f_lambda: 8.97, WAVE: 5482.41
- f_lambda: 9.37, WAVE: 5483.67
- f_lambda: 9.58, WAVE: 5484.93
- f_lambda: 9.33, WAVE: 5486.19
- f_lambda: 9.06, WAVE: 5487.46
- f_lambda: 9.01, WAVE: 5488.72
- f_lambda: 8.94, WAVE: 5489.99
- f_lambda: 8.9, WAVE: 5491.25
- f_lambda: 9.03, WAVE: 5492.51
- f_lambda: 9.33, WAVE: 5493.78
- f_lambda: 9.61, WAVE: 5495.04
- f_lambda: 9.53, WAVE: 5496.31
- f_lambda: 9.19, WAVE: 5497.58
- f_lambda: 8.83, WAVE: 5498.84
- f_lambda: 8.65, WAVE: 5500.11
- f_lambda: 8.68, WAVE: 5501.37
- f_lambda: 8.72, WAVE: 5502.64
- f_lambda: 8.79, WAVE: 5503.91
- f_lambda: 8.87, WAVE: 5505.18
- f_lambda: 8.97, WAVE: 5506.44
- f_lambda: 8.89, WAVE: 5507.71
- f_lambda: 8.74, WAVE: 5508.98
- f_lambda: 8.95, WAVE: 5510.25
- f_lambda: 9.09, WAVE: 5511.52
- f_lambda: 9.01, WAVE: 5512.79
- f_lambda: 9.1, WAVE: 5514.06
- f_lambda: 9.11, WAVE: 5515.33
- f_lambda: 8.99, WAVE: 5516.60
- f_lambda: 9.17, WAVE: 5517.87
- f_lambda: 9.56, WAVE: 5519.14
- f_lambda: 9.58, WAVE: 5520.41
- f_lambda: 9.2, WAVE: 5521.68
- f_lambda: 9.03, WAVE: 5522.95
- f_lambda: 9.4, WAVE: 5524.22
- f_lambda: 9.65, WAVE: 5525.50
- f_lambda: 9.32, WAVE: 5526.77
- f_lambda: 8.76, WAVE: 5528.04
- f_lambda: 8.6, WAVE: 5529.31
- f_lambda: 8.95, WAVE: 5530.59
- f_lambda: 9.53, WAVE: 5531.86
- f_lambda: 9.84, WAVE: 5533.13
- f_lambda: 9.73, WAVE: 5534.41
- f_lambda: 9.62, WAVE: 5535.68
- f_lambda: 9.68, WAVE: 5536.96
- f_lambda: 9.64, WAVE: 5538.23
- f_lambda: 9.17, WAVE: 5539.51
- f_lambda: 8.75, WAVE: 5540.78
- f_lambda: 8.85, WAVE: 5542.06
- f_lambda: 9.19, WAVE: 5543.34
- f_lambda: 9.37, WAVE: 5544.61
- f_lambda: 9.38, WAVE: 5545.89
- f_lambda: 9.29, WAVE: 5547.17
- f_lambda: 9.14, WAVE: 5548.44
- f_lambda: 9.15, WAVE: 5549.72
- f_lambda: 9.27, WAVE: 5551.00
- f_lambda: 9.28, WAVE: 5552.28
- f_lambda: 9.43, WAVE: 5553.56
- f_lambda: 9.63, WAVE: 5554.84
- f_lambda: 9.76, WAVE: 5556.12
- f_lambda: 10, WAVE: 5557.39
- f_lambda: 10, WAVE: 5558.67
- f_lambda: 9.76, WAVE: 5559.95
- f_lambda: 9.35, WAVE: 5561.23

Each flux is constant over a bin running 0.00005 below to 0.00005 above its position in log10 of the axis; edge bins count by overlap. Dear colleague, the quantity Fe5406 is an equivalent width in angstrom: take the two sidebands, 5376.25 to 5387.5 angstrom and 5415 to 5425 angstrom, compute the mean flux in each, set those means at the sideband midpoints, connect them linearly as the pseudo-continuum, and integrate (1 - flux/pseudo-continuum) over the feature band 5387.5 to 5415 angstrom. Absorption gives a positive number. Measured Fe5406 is 1.9 angstrom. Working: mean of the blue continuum 9.91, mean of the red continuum 9.4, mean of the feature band 8.98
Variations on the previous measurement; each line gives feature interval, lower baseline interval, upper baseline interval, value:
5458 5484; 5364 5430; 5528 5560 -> 0.4 angstrom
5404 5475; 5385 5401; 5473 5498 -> -1.2 angstrom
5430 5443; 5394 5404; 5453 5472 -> -0.6 angstrom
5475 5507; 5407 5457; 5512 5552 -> 0.9 angstrom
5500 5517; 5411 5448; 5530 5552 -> 0.9 angstrom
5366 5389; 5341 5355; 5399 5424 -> -1.2 angstrom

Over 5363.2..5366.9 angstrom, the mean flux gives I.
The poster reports 9.58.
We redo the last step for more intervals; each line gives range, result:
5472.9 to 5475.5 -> 9.48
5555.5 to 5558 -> 9.92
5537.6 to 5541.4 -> 9.19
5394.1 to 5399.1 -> 9.06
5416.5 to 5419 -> 9.37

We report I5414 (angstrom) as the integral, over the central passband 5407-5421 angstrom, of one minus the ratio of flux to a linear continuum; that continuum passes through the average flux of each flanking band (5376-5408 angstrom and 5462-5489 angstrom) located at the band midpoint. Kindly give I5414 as 0.11 angstrom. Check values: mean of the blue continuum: 9.28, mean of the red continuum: 9.19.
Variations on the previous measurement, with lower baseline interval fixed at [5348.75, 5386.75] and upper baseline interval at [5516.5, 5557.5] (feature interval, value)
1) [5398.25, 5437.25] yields 1.67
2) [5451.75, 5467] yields 0.21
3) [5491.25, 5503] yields 0.44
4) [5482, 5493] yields 0.35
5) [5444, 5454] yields -0.07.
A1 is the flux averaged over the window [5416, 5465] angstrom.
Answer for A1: 9.51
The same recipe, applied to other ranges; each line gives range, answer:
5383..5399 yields 9.41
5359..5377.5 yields 9.57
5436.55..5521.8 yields 9.26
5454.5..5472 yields 9.29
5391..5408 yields 8.82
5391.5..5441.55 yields 9.21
